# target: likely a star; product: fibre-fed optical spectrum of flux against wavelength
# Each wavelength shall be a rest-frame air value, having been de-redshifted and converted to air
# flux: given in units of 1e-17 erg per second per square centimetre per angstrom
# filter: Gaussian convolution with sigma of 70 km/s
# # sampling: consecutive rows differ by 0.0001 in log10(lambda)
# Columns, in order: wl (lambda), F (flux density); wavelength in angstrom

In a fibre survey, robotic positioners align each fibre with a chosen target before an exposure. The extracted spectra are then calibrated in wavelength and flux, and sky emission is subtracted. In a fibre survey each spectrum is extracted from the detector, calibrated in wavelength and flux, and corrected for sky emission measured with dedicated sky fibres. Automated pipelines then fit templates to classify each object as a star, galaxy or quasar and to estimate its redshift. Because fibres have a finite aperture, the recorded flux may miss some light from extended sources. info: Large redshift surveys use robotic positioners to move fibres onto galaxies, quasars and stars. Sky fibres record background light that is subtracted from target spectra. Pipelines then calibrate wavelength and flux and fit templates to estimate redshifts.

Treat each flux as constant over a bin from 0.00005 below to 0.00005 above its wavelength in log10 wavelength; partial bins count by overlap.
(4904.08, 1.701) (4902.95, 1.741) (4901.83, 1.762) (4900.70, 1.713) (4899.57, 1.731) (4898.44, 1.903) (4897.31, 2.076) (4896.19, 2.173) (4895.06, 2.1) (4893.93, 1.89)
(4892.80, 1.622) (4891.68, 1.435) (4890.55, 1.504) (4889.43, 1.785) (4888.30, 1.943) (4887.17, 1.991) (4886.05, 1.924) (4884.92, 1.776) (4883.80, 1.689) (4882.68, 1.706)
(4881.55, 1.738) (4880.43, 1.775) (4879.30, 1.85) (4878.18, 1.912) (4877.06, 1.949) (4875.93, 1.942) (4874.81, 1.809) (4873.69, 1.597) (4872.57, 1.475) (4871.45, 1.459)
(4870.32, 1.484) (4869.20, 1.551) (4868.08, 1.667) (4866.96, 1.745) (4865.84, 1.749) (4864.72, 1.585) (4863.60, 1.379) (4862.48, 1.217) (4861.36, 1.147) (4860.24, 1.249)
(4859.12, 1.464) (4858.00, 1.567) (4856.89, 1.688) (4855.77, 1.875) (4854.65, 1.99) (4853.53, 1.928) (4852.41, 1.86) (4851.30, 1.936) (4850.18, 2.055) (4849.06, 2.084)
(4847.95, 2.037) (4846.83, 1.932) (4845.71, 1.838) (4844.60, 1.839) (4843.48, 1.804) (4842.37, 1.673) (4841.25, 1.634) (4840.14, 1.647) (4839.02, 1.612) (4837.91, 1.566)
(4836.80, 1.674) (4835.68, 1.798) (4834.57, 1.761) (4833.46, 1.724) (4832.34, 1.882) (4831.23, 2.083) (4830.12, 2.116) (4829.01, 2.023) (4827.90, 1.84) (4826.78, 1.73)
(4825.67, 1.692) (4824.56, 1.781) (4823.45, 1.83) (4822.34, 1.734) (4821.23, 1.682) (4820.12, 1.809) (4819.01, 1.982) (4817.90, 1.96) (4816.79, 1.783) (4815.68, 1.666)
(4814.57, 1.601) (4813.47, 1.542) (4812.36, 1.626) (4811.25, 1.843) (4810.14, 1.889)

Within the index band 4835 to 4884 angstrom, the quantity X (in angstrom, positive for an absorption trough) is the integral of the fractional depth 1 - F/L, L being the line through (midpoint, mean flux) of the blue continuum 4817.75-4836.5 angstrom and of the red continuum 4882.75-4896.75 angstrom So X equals 3.2 angstrom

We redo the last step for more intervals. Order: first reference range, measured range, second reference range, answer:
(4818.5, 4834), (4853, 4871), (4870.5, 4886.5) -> 2.0 angstrom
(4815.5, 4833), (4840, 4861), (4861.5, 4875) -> -1.6 angstrom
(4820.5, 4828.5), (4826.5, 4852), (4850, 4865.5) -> -2.1 angstrom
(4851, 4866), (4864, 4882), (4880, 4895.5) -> -0.1 angstrom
